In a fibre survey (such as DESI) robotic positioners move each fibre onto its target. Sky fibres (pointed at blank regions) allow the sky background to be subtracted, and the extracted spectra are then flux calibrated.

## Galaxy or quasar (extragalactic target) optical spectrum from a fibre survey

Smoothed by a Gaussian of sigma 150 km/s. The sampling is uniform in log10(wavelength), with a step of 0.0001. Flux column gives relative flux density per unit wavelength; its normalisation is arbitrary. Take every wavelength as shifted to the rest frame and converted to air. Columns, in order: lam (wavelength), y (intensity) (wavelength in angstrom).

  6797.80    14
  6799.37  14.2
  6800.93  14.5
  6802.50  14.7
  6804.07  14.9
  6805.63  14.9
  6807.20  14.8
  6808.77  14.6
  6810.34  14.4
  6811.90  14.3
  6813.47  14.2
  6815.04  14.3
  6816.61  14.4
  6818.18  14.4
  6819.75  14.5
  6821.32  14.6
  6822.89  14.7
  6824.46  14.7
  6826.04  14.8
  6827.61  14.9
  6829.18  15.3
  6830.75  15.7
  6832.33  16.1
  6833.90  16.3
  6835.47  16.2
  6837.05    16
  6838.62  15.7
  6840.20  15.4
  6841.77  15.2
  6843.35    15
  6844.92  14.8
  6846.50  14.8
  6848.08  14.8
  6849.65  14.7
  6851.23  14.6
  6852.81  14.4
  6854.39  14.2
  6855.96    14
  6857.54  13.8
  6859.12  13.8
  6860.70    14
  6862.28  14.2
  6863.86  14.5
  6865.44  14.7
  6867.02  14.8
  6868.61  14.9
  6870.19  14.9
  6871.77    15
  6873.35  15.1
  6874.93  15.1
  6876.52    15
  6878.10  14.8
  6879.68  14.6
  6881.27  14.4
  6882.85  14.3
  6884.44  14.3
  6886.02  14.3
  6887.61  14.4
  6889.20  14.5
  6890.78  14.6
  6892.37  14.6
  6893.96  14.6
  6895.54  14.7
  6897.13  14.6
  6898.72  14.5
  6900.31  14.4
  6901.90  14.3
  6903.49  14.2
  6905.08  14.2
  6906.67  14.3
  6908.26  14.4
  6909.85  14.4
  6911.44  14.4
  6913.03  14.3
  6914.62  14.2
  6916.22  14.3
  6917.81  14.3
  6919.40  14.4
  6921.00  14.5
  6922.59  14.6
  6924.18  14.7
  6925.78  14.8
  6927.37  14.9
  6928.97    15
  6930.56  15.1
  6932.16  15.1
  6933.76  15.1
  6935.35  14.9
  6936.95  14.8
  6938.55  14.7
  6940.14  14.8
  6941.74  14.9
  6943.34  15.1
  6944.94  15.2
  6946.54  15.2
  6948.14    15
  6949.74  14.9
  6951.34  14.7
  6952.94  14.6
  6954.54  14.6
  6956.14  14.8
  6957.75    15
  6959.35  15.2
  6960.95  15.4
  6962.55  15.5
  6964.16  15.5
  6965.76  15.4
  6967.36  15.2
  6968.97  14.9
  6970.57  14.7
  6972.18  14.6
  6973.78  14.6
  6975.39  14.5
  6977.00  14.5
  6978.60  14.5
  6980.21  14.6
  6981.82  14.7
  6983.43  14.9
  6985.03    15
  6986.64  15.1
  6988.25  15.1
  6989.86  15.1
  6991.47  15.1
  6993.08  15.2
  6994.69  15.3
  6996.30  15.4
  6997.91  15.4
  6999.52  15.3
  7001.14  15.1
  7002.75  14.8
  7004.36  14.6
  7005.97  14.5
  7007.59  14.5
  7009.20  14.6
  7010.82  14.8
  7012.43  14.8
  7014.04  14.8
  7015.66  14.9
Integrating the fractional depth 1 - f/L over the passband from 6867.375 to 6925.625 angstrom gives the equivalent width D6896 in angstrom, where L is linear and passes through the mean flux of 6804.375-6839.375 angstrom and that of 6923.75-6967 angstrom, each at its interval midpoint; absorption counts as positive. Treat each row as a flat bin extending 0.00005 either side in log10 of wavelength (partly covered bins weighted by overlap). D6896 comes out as 1.8 angstrom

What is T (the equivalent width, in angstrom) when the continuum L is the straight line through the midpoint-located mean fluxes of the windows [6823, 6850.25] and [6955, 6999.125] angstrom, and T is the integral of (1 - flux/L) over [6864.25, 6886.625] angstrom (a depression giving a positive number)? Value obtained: 0.7 angstrom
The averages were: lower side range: 15.3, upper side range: 15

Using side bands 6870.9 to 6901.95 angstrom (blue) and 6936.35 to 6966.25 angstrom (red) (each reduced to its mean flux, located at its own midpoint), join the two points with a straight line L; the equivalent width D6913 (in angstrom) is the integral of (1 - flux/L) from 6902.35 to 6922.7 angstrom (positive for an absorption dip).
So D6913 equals 0.60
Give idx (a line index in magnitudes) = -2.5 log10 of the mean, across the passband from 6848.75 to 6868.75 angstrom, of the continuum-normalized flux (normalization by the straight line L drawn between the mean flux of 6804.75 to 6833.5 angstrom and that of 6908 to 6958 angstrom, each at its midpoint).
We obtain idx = 0.03 mag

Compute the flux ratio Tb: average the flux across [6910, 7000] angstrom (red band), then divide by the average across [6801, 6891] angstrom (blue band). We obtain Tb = 1.0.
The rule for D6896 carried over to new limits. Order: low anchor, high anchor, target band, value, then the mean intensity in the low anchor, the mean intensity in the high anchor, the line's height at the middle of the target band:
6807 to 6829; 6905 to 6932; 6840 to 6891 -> -0.16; 14.6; 14.5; 14.5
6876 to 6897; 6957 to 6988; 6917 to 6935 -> -0.06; 14.5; 14.9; 14.7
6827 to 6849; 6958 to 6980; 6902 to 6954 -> 1.47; 15.4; 15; 15.1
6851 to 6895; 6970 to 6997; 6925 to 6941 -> -0.23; 14.5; 14.9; 14.7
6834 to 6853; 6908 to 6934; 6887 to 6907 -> 0.45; 15.2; 14.6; 14.8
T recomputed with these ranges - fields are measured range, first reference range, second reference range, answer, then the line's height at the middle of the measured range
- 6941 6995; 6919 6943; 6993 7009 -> -0.15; 14.9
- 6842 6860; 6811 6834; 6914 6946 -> 0.43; 14.8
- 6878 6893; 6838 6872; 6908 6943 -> 0.19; 14.7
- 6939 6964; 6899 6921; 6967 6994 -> -0.65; 14.6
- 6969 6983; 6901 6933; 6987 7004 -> 0.36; 15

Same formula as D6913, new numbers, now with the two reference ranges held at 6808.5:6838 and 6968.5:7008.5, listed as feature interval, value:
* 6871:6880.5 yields 0.0 angstrom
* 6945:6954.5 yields 0.0 angstrom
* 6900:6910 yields 0.4 angstrom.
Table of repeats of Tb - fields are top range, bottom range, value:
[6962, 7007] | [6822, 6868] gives 1.00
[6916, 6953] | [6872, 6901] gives 1.02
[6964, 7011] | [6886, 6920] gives 1.03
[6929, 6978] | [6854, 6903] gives 1.03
